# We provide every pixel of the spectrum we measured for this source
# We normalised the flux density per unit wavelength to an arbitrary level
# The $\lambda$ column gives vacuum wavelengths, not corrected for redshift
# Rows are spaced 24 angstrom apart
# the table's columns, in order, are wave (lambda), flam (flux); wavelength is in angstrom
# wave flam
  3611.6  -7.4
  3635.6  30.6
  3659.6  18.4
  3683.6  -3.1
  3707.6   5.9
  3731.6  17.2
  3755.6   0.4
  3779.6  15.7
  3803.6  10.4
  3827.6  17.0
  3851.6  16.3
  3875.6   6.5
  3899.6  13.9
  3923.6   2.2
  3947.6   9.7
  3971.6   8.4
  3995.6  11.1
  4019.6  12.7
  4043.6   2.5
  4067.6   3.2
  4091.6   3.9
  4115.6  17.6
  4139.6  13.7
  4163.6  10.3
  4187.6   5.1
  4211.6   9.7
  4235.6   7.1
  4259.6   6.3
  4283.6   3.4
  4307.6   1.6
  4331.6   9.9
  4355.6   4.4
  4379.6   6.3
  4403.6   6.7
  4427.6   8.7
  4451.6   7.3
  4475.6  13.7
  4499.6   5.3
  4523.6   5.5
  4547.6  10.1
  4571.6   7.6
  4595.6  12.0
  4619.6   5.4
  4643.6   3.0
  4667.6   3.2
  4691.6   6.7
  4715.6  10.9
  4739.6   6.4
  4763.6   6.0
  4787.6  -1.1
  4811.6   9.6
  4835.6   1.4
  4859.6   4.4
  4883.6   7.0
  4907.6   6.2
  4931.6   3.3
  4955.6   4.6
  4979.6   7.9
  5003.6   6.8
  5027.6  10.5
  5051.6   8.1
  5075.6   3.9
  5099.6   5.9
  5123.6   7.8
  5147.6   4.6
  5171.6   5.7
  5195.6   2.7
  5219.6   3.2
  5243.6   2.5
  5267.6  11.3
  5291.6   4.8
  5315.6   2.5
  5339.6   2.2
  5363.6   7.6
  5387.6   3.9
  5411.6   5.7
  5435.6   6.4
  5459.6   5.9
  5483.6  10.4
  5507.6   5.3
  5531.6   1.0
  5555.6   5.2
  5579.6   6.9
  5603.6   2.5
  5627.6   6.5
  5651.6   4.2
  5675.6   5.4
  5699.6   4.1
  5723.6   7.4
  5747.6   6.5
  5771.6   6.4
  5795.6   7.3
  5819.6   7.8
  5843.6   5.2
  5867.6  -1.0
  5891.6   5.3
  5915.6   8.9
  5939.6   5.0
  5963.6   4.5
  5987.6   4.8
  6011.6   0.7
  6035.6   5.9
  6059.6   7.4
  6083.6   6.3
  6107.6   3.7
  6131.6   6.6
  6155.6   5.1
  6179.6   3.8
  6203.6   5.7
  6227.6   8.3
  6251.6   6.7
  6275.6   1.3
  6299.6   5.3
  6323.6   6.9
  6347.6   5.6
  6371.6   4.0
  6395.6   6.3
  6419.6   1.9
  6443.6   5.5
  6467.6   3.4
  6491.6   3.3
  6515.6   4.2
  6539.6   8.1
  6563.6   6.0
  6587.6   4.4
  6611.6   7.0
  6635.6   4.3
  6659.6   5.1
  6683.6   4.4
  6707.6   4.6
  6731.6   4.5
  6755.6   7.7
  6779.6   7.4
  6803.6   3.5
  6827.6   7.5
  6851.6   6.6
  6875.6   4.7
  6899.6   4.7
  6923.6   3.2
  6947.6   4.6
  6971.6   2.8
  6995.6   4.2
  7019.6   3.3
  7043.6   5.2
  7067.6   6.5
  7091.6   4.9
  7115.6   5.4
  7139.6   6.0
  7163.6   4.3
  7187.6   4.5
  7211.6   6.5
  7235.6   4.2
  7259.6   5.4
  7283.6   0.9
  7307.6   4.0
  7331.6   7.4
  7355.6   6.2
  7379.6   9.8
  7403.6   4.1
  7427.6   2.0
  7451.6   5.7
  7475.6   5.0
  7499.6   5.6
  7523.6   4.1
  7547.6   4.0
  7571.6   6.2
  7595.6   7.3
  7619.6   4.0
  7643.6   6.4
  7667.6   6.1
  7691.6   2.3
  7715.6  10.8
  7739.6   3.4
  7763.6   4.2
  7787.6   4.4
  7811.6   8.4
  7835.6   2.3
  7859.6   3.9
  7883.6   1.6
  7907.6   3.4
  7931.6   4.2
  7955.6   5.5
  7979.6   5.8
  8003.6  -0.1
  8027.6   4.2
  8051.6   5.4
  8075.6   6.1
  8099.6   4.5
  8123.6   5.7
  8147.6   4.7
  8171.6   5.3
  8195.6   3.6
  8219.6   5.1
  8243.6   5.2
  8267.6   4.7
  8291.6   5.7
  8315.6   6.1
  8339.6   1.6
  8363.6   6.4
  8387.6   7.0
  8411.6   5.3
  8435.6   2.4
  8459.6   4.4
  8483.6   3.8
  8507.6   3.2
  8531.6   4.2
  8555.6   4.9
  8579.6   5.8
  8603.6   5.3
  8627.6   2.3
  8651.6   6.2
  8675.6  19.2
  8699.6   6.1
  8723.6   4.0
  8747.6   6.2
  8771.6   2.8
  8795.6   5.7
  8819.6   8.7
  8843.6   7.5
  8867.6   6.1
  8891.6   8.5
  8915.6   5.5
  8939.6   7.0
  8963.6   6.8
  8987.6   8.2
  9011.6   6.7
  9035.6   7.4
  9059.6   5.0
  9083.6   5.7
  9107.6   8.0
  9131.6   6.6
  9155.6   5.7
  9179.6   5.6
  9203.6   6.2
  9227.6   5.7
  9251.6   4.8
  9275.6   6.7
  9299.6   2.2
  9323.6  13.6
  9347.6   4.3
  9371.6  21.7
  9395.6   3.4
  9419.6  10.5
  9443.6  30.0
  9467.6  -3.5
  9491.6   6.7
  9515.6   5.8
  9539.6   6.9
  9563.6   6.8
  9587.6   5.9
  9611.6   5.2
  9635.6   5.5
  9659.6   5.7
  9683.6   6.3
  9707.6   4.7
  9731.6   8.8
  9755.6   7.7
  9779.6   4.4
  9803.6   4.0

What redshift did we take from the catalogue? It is 1.325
